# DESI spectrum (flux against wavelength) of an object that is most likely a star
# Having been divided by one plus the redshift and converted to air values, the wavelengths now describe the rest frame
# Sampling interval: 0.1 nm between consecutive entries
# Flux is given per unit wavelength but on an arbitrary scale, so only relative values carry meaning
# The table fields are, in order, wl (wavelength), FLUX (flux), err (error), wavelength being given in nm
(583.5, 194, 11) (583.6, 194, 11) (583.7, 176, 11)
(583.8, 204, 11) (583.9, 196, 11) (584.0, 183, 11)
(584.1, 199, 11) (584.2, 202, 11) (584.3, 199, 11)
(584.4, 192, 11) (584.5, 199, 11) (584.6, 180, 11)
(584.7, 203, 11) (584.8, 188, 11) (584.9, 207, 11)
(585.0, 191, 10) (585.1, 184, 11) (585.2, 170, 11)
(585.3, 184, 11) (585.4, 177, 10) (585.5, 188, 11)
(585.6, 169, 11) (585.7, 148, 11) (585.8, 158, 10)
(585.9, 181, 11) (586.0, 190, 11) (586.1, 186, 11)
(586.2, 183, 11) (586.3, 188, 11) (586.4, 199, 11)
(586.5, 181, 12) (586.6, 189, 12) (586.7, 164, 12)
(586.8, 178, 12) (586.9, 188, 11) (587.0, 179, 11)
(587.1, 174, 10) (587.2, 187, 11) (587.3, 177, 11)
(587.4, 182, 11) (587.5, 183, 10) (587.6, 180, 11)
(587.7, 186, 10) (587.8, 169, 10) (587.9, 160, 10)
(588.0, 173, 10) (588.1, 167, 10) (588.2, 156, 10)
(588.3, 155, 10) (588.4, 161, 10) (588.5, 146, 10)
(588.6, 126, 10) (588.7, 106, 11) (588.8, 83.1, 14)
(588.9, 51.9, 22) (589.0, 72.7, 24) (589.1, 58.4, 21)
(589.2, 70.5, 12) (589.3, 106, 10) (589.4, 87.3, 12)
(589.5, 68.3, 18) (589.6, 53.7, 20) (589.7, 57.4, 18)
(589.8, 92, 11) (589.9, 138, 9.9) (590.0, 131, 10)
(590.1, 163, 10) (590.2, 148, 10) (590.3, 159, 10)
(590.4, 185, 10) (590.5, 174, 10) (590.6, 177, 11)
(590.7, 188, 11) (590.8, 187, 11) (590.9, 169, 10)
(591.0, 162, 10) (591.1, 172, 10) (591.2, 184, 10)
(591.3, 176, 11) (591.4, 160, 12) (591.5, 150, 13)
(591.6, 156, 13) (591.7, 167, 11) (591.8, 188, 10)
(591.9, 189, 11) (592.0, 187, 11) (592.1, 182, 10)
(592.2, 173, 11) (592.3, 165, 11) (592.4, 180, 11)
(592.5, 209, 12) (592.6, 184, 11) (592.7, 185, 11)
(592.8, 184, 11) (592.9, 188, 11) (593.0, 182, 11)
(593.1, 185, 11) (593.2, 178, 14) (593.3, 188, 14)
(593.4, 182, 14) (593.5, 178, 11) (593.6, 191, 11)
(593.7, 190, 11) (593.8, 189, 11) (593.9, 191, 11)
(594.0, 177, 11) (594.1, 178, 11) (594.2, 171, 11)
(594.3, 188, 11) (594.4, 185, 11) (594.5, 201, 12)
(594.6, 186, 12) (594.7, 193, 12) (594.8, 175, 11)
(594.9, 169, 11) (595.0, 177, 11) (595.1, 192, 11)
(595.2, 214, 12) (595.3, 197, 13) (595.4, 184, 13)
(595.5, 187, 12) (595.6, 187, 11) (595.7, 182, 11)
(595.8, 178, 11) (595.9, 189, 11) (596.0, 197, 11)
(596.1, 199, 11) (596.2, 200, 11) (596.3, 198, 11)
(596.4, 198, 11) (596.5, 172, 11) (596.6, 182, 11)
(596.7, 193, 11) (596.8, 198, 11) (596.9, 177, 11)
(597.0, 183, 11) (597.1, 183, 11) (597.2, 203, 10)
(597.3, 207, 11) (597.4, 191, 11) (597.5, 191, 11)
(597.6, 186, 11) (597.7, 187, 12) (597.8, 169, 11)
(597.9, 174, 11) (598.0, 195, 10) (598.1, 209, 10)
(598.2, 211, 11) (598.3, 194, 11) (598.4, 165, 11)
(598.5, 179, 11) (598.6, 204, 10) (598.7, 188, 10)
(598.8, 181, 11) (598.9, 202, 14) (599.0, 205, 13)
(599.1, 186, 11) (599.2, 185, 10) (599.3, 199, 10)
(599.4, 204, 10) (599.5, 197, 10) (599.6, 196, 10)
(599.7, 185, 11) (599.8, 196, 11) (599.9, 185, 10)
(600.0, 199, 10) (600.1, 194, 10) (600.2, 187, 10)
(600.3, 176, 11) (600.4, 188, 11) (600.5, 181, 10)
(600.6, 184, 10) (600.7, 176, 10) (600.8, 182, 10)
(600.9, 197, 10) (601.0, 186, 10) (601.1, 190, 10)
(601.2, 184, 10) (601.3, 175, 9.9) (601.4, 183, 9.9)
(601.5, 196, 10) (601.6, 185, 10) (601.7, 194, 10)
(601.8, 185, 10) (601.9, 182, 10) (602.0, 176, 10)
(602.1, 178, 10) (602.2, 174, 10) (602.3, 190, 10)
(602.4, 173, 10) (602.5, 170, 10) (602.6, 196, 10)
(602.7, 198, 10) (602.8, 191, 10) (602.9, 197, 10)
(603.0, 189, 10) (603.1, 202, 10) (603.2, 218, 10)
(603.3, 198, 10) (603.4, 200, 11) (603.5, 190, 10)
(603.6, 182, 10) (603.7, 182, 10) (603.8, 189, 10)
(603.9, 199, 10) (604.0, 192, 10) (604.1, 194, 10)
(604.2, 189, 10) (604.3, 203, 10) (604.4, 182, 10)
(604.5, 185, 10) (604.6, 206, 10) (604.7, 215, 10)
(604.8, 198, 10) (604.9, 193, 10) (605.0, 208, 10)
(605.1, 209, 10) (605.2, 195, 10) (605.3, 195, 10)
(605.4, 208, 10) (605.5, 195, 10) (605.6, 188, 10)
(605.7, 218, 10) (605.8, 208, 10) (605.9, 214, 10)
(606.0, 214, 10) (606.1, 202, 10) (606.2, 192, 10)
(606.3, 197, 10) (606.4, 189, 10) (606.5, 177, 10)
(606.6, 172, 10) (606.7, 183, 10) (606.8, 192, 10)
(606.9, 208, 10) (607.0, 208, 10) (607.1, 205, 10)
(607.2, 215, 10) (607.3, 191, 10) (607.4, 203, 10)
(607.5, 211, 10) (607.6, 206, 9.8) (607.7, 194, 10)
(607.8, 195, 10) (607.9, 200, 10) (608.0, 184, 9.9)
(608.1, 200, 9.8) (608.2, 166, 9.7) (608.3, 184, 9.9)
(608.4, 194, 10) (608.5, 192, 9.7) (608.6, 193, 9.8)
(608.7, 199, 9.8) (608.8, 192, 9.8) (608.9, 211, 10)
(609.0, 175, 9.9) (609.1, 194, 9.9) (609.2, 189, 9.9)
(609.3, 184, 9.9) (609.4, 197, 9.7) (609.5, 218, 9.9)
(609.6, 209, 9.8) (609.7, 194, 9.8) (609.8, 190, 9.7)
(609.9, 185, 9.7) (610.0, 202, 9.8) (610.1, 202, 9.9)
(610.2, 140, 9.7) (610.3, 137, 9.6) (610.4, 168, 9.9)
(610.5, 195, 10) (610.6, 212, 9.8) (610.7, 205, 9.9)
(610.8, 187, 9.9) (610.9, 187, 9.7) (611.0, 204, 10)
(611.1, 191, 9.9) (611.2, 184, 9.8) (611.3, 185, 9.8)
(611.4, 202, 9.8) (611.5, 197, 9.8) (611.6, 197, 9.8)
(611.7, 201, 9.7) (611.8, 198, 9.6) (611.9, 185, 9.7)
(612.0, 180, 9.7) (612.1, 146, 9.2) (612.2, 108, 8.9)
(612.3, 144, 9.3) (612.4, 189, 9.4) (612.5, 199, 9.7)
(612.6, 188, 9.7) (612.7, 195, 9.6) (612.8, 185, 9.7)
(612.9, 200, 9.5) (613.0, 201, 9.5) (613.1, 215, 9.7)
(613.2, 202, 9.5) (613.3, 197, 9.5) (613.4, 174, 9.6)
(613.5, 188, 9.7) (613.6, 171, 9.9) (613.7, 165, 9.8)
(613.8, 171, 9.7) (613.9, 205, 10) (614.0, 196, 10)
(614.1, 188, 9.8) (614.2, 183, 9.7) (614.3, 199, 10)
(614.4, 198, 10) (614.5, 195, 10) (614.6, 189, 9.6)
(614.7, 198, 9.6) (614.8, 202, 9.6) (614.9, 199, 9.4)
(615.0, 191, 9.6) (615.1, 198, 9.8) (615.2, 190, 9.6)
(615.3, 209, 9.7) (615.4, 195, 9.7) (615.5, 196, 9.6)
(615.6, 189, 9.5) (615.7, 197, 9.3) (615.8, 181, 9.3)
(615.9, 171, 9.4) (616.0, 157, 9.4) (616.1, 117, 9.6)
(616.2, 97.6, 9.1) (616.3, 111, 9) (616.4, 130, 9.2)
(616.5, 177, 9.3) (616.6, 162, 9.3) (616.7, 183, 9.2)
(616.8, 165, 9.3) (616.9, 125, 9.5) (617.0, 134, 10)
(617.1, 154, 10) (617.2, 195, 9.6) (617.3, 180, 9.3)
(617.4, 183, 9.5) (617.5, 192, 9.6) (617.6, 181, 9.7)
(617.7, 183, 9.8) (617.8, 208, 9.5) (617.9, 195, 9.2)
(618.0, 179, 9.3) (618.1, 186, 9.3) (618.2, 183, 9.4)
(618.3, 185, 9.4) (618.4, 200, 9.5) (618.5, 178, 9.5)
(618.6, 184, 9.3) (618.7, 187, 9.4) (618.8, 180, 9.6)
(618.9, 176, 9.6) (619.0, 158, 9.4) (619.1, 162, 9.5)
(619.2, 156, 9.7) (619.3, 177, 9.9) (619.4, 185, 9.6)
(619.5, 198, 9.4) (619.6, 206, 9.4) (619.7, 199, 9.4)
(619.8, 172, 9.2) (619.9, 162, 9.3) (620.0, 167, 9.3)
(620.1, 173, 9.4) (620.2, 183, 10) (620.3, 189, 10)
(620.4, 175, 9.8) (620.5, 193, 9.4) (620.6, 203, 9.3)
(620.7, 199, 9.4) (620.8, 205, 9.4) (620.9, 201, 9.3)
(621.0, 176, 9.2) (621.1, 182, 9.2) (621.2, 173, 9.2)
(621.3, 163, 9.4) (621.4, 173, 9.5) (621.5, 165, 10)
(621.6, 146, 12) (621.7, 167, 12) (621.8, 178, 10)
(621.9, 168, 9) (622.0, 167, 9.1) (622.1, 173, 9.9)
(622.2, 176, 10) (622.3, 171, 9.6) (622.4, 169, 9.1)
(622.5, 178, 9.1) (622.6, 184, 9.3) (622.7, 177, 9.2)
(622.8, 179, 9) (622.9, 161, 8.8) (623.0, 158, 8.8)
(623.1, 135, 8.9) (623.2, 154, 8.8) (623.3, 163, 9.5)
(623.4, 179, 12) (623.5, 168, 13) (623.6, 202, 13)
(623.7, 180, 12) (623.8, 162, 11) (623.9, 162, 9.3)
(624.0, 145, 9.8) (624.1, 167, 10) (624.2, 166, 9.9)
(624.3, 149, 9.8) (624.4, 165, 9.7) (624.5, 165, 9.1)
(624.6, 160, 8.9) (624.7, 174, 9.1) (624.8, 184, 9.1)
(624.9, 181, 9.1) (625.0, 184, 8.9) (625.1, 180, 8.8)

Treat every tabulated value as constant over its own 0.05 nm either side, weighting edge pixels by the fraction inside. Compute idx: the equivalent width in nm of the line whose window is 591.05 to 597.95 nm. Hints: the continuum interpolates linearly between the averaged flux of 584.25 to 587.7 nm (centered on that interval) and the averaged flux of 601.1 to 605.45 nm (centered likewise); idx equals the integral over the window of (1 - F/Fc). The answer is 0.11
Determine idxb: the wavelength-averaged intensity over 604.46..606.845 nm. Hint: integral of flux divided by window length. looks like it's 198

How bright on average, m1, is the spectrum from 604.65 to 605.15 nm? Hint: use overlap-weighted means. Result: 205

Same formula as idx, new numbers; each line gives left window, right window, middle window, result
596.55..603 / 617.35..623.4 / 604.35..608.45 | -0.28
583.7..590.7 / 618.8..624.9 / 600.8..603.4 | -0.36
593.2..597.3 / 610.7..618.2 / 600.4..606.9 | -0.25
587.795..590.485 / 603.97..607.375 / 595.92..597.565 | -0.38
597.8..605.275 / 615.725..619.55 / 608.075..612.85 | -0.20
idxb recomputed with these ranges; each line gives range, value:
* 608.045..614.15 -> 188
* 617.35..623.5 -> 178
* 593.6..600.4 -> 189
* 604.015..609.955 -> 197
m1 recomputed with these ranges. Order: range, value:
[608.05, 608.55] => 187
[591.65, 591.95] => 181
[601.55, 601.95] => 186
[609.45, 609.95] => 199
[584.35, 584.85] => 192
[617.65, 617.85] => 196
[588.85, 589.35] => 71.9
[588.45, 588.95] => 103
